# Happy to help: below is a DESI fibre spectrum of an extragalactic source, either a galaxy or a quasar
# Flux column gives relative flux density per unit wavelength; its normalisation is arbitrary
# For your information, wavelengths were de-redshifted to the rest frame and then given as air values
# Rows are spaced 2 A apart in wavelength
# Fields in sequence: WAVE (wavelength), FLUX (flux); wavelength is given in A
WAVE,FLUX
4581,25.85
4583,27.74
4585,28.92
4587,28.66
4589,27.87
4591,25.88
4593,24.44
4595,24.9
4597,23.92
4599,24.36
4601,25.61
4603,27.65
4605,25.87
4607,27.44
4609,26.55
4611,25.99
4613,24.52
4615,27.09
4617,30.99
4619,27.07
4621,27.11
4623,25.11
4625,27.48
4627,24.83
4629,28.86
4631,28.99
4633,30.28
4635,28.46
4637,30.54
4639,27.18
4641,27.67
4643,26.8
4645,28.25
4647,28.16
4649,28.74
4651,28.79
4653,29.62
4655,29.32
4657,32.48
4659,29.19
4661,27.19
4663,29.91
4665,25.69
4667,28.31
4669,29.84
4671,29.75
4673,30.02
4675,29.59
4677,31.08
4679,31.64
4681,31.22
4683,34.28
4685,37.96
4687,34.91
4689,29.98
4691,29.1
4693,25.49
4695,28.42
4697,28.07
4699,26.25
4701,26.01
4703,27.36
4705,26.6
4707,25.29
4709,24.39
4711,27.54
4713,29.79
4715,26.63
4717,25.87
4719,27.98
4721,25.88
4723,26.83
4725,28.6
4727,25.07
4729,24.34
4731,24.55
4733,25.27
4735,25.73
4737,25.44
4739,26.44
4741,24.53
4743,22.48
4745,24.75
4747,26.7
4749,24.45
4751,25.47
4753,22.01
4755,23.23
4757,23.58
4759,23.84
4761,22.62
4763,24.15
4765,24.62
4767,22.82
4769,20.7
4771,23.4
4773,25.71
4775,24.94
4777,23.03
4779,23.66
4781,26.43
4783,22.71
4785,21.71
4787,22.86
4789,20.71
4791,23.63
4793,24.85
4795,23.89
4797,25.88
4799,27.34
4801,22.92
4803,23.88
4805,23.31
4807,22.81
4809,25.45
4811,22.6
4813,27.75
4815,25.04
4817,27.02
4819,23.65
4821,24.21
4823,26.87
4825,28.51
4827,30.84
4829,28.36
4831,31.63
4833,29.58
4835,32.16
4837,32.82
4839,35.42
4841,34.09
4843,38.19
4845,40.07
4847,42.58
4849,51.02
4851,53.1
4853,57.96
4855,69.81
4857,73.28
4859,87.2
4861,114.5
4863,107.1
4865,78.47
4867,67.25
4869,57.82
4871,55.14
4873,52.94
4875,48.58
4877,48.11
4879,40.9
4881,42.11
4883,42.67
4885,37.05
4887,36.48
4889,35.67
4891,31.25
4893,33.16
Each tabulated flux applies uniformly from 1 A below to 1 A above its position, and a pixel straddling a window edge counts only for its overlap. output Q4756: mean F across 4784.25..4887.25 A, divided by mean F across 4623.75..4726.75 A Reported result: 1.42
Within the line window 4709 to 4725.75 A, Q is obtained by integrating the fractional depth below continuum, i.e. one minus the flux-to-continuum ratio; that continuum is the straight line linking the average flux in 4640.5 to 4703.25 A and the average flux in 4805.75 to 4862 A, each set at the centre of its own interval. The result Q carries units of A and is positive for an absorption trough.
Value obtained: 2.76 A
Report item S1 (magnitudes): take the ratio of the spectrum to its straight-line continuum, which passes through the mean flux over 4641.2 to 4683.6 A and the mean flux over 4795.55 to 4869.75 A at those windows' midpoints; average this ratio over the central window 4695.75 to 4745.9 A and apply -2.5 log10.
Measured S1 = 0.28 mag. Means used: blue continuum 29.4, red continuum 42.3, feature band 26.1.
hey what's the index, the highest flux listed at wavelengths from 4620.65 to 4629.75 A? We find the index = 28.86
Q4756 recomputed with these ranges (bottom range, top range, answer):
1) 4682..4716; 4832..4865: 1.98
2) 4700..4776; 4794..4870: 1.67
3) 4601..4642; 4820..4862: 1.67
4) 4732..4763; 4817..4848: 1.30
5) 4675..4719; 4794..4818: 0.86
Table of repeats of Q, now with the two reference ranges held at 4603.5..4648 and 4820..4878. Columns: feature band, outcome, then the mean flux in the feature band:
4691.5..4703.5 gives 2.8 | 27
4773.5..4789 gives 7.2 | 23.5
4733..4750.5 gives 6.4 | 25.1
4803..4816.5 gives 6.4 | 24.5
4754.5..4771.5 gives 7.6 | 23.2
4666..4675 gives 0.8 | 29.5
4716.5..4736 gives 6.2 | 26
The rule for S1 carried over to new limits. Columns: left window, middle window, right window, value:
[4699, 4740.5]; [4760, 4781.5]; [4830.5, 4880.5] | 0.49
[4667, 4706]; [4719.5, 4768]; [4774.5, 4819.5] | 0.09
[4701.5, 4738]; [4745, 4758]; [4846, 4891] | 0.34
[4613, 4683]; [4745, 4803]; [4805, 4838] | 0.16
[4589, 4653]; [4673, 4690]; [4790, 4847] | -0.18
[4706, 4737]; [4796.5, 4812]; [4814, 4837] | 0.15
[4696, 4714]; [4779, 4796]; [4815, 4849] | 0.28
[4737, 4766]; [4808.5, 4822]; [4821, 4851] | 0.27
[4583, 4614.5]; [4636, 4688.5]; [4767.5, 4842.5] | -0.15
